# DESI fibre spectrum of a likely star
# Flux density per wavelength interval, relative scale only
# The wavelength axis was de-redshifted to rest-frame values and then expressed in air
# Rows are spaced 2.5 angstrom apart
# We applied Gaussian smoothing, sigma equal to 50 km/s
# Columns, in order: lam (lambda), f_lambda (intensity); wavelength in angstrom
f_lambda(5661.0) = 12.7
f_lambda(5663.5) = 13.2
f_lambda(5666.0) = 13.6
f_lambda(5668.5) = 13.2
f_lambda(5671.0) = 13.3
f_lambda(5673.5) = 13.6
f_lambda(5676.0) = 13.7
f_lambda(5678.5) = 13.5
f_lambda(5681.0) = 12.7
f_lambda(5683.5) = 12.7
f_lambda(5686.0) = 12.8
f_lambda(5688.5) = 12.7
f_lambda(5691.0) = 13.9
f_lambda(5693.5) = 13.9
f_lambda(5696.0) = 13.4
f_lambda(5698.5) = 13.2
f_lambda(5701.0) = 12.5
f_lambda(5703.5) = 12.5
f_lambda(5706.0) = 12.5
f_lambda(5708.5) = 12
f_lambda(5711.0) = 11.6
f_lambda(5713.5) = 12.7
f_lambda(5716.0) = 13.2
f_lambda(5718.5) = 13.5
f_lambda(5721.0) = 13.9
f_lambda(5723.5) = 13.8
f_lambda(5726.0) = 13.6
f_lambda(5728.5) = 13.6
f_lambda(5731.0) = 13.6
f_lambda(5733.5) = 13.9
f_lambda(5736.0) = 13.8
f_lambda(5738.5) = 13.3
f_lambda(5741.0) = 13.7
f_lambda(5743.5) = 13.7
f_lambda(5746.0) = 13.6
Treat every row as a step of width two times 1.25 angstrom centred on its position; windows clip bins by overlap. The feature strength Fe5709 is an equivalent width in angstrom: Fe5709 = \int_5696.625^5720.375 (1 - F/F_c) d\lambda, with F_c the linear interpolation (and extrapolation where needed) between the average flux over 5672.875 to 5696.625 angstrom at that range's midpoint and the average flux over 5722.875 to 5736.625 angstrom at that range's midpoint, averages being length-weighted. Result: 1.4 angstrom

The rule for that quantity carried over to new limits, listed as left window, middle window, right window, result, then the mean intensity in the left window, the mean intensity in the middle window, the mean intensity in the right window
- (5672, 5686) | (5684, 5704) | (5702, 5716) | -0.54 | 13.2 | 13.1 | 12.3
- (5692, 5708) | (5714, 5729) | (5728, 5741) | -0.18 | 13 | 13.6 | 13.6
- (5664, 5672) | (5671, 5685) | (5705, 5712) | -0.22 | 13.4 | 13.2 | 12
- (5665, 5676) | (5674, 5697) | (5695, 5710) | -0.33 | 13.5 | 13.3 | 12.7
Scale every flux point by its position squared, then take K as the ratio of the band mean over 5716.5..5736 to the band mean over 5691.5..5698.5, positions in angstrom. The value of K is 1.0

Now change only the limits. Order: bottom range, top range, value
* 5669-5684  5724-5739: 1.05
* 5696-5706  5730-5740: 1.08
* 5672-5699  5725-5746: 1.05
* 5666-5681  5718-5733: 1.04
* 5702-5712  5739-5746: 1.13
